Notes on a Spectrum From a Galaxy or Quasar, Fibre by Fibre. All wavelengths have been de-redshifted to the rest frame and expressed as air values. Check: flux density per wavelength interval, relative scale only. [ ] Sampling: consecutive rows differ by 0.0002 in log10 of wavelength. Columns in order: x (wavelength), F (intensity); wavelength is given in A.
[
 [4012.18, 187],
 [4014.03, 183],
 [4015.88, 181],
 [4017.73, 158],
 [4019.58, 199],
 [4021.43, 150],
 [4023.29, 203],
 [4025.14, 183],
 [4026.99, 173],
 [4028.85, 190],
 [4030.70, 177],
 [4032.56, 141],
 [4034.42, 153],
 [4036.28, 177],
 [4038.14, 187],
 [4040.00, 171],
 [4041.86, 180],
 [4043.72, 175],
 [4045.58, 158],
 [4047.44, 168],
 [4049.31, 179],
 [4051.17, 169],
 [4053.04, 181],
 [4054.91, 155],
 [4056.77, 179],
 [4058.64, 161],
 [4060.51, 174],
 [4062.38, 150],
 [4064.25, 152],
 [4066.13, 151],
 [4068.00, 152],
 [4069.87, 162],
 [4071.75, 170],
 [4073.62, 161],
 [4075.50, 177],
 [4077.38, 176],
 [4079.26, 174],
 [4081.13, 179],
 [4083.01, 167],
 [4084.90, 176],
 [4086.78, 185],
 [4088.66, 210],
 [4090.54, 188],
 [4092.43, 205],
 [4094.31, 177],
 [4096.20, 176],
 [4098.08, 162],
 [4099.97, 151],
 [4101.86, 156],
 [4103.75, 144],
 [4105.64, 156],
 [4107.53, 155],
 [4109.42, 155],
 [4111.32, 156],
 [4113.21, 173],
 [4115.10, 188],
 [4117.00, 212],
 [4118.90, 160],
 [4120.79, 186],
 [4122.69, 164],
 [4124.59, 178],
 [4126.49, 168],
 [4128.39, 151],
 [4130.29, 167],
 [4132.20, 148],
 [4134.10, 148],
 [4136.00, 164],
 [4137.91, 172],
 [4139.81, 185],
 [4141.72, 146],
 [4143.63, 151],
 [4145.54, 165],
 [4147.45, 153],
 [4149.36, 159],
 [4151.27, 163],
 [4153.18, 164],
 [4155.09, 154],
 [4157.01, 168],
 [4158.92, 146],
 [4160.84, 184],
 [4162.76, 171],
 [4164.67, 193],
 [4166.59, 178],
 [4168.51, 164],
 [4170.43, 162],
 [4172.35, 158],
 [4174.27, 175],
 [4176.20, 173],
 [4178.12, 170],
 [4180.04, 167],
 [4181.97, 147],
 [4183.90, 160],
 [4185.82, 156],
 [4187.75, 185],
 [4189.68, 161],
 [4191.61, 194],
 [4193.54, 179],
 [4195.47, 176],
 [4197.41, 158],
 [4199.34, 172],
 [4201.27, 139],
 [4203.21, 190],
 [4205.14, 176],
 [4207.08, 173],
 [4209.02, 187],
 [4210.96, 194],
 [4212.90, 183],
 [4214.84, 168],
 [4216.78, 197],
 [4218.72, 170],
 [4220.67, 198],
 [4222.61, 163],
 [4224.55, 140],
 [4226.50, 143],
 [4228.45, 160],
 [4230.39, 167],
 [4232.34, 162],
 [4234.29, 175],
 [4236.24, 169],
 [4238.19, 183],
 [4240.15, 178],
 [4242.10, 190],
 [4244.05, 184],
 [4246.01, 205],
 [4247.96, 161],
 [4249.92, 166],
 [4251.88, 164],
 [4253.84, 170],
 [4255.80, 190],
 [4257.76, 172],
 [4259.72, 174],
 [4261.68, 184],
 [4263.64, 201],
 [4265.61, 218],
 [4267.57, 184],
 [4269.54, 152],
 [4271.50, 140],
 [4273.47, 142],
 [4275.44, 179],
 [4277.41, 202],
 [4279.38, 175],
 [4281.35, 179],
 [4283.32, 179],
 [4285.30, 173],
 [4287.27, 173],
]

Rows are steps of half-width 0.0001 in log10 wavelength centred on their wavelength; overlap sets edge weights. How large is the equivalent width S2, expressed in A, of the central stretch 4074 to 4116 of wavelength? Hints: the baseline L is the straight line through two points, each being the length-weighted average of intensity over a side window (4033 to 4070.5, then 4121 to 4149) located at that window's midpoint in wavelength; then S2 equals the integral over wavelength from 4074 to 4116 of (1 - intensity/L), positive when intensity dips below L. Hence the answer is -2.0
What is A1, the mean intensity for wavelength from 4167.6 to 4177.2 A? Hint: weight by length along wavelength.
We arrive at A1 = 166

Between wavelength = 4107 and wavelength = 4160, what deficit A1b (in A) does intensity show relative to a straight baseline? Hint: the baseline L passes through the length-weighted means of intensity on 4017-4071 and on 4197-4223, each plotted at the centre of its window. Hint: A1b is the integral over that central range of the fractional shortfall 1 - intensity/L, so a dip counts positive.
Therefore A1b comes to 2.8 A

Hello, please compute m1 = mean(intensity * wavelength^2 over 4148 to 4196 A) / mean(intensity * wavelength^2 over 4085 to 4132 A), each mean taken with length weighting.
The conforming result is 1.01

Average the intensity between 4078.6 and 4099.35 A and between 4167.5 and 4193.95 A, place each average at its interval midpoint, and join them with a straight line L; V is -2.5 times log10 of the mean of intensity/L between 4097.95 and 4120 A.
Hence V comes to 0.09 mag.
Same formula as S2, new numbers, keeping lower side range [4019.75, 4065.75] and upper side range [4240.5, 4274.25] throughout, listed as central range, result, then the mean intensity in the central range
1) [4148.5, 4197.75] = 1.73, 168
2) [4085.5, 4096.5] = -1.20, 191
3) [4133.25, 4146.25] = 0.87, 162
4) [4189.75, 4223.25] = -0.40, 177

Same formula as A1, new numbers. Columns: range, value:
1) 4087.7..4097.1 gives 191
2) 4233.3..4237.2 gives 172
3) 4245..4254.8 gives 173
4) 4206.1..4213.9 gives 184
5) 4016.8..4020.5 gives 178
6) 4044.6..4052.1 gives 169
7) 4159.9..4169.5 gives 178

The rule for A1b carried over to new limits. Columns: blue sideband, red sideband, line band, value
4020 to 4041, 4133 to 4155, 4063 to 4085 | 0.4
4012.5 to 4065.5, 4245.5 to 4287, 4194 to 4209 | 0.4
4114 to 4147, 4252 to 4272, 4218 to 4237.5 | 1.2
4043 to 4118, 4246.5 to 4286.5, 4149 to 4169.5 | 0.5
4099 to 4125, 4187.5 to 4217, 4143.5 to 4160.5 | 1.1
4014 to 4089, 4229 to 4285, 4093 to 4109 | 1.1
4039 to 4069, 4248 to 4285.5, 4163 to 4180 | 0.0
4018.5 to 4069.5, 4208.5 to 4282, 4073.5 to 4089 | -0.7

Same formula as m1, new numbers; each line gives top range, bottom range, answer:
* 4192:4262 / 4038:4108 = 1.10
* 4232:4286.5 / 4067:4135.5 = 1.12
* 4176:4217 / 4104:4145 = 1.08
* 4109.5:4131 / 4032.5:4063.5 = 1.06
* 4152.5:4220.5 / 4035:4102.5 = 1.06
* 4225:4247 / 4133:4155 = 1.13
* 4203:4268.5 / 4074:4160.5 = 1.12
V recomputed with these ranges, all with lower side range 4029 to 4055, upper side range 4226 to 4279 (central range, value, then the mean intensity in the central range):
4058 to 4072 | 0.083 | 158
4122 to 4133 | 0.062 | 163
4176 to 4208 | 0.029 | 169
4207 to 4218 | -0.062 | 184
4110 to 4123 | -0.031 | 177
